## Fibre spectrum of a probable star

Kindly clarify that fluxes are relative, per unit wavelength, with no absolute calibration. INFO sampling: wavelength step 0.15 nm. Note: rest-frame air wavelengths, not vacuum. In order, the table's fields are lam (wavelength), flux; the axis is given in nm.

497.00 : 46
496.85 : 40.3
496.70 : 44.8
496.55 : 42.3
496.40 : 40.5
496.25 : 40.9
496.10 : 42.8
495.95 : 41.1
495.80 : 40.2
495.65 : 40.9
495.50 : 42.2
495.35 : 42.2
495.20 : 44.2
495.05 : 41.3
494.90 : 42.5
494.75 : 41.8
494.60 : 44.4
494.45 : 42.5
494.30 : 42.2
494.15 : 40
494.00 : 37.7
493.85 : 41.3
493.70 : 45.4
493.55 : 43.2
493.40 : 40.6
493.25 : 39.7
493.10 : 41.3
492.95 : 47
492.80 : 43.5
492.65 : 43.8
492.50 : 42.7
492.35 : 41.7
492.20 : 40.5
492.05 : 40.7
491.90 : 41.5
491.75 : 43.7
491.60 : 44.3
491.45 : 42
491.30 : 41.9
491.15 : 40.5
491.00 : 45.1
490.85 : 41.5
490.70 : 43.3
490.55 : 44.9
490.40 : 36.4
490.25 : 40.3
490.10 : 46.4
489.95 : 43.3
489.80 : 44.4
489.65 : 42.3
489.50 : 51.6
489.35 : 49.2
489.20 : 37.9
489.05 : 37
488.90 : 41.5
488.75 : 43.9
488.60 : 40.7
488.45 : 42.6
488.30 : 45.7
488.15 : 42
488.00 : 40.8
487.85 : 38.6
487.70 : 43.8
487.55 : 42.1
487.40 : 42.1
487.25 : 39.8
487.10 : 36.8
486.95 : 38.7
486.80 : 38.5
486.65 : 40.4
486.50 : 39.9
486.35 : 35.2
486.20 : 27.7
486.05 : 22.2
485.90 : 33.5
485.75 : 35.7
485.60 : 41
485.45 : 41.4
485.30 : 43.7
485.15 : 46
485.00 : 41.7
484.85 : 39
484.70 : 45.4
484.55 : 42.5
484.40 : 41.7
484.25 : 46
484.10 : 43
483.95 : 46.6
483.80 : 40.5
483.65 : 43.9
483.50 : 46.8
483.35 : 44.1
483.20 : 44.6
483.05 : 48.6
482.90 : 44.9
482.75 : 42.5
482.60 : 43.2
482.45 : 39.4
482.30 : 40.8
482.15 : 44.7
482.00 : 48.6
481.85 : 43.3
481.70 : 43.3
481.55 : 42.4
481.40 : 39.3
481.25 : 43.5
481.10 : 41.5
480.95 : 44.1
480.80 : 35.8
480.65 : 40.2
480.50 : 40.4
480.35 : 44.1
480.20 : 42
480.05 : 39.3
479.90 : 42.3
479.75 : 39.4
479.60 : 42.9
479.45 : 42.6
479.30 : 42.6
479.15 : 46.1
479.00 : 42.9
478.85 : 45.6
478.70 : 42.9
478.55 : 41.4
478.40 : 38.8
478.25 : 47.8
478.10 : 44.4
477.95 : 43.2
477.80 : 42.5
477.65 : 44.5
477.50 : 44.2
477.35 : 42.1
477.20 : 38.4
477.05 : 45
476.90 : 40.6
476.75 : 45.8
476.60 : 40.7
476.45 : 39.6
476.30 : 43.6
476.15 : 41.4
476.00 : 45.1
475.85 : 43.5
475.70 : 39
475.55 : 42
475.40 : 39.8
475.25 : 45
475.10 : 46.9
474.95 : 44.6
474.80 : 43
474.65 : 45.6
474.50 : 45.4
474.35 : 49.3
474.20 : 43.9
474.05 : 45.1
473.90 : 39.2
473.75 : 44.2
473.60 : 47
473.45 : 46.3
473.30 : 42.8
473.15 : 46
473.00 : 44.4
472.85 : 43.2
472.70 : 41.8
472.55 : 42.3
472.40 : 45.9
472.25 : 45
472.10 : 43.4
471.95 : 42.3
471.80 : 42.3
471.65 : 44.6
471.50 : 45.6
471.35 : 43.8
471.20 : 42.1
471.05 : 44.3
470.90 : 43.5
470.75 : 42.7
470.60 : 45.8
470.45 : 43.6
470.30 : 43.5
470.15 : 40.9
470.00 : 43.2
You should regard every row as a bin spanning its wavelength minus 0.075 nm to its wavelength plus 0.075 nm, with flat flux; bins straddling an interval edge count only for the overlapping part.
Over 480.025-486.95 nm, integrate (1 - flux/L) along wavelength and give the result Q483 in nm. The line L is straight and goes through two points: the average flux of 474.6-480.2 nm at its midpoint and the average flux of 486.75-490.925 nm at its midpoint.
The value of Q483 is 0.17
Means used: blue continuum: 42.8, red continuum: 42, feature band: 41.4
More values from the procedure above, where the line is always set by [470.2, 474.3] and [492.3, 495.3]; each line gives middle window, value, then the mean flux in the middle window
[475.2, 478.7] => 0.082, 42.5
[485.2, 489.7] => 0.304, 39.9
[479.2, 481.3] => 0.088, 41.5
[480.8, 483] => 0.021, 42.8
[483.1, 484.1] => -0.031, 44.4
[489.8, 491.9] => -0.003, 42.6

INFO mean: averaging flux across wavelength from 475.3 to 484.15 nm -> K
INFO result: 42.8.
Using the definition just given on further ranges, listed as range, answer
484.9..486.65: 37.3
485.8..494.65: 41.2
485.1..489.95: 40.2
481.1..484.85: 43.6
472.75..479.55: 43.5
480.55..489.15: 41.3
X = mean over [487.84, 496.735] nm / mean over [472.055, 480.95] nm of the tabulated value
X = 0.98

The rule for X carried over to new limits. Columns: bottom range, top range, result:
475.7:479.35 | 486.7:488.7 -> 0.95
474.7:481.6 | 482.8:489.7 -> 0.97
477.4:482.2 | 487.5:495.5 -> 0.99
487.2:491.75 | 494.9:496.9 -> 0.98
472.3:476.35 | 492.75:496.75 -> 0.96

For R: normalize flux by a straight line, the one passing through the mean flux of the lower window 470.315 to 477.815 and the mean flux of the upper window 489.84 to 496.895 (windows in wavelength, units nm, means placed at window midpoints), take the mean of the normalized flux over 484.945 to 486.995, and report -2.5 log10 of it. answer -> 0.14 mag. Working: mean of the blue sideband 43.6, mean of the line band 37.5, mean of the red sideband 42.2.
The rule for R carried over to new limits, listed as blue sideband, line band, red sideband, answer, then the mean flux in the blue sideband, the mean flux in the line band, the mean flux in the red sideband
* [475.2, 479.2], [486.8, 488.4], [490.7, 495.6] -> 0.04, 42.8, 40.9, 42.3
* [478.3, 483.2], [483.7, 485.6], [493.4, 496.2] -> -0.02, 42.5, 43.1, 41.9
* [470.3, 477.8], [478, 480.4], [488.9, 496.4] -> 0.01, 43.6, 42.8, 42.3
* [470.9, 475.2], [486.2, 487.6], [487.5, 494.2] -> 0.11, 44.3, 38.6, 42.4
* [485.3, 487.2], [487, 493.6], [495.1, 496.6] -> -0.10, 36.3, 42.3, 41.7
